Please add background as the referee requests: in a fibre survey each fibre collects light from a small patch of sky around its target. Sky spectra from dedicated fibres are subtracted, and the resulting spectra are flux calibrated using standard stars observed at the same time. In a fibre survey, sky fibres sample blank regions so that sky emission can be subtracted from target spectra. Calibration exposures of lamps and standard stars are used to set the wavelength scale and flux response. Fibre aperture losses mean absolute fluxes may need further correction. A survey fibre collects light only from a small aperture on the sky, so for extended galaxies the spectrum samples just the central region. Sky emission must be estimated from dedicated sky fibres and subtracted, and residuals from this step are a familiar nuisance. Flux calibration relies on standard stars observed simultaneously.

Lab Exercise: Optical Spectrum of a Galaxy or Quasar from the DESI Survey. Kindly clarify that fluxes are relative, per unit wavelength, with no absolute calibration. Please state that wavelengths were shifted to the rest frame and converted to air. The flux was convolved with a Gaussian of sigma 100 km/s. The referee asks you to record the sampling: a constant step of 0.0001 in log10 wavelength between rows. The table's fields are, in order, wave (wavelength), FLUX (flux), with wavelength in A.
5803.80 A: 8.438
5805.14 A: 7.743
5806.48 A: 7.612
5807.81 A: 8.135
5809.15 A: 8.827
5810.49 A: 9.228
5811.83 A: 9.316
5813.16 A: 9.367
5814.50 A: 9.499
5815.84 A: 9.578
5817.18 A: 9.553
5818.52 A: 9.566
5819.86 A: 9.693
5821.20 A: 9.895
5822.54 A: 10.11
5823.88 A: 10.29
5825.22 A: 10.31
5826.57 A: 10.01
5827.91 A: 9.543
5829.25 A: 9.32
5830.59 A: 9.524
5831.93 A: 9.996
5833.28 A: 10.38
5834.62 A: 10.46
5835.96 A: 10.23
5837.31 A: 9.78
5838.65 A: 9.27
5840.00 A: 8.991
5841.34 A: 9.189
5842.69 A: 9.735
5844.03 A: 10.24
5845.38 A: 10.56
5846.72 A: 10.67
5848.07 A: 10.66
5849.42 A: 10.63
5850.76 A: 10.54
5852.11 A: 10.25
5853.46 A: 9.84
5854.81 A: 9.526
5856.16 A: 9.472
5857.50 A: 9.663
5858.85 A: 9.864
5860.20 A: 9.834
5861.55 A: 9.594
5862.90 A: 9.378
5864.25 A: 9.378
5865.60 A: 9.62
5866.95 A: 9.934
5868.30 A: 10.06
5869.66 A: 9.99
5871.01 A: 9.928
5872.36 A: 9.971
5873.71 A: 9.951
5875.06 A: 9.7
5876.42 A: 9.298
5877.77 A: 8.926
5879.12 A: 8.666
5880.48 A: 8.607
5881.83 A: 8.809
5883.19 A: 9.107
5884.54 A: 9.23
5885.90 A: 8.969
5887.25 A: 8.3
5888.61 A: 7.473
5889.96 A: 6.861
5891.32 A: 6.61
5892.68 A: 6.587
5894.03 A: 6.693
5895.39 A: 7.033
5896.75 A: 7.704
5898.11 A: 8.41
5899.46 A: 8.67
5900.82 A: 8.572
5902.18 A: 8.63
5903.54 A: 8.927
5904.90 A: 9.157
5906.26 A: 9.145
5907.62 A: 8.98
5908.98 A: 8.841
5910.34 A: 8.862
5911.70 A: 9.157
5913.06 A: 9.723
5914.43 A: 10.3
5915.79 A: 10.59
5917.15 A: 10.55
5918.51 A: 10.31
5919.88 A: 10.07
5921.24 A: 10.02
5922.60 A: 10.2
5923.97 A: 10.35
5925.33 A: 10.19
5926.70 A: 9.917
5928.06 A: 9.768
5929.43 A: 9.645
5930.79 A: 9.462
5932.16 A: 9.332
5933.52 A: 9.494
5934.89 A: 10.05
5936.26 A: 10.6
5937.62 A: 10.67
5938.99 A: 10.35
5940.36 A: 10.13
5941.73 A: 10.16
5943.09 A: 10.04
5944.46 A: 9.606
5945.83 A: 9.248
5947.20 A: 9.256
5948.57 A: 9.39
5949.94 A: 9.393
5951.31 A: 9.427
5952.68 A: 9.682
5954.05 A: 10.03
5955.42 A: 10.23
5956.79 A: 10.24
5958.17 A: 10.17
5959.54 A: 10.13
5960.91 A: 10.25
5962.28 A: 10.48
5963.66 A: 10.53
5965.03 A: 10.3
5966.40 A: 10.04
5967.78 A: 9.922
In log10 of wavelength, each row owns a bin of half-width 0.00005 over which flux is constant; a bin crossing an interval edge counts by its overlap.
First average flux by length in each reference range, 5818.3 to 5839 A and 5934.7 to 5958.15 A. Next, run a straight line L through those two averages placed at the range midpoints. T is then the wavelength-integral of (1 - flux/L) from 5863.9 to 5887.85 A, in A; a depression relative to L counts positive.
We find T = 1.3 A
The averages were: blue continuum 9.92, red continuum 9.91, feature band 9.36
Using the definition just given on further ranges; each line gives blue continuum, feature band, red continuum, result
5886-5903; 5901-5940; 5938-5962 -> -4.6 A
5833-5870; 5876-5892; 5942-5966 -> 2.5 A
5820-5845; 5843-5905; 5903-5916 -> 2.8 A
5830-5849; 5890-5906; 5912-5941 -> 3.4 A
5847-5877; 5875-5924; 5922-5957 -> 5.2 A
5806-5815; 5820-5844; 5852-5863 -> -1.5 A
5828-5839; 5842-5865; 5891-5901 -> -2.2 A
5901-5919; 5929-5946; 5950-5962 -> -0.3 A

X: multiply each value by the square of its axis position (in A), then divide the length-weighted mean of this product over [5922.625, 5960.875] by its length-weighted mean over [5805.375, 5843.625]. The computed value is 1.1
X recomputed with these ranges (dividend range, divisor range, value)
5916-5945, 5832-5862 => 1.04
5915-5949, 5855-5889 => 1.09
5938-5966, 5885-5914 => 1.22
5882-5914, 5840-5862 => 0.85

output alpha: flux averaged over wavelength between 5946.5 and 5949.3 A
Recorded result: 9.32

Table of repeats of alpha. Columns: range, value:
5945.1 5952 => 9.34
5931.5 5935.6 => 9.63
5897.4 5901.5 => 8.55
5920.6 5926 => 10.2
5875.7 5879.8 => 8.96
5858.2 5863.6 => 9.66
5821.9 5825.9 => 10.2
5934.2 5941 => 10.4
